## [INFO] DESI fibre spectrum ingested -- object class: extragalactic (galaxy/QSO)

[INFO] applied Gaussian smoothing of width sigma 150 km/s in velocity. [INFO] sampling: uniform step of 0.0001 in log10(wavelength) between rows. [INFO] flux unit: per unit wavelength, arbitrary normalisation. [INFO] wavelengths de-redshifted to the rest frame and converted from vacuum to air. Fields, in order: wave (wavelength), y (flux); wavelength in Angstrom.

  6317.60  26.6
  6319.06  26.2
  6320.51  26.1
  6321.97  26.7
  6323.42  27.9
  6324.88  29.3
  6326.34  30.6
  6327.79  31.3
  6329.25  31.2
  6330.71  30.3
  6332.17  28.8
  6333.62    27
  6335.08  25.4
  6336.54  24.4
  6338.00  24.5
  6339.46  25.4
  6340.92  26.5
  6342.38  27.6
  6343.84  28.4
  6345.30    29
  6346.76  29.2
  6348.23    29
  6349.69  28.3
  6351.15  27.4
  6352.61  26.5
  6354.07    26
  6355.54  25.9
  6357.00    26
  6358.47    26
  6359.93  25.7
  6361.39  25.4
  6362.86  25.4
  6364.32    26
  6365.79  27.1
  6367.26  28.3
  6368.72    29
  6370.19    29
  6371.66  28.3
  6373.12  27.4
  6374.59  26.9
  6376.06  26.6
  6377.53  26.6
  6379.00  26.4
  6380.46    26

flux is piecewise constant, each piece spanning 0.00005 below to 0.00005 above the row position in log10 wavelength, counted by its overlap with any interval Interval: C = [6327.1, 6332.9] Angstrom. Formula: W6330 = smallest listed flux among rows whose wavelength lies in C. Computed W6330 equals 28.8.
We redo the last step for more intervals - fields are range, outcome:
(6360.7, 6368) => 25.4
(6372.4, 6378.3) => 26.6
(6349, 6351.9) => 27.4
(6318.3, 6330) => 26.1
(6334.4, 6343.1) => 24.4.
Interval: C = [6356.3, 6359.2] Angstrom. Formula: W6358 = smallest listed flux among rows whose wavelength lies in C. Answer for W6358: 26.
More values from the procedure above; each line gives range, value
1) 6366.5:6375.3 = 26.9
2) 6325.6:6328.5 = 30.6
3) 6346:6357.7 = 25.9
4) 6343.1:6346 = 28.4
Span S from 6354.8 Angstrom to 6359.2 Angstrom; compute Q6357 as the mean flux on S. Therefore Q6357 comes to 25.9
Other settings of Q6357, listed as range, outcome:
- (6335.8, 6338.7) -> 24.4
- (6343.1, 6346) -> 28.7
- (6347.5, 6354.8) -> 27.5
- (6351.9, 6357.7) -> 26.1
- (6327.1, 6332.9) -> 30.4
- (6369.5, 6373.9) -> 28.2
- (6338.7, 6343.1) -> 26.5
